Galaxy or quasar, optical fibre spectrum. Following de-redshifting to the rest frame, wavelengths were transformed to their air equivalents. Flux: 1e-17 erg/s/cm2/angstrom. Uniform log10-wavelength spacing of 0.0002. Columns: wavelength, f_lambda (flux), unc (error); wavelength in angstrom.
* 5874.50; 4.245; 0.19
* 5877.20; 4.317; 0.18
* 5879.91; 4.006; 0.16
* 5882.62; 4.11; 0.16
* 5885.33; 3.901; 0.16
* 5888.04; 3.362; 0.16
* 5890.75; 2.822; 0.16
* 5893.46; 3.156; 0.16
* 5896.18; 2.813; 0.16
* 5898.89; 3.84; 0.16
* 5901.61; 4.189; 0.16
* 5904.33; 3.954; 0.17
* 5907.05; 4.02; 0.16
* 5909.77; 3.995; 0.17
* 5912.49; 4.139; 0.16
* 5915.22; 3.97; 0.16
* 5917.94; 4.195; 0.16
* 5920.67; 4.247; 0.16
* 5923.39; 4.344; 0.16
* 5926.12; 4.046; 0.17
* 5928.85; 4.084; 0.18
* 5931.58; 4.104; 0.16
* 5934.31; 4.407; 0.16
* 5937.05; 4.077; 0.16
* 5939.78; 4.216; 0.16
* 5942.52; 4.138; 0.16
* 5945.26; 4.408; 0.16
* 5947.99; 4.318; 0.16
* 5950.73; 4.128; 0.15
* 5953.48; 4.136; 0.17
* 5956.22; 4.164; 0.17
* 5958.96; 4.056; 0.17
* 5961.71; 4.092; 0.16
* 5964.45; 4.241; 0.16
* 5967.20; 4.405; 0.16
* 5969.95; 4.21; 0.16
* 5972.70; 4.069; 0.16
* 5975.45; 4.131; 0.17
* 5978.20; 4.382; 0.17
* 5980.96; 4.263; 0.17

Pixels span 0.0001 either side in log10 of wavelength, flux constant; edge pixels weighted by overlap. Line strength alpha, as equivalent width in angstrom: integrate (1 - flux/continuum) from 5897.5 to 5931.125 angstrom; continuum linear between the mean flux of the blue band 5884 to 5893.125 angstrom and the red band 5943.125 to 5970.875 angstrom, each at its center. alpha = -3.8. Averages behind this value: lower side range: 3.34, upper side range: 4.21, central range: 4.08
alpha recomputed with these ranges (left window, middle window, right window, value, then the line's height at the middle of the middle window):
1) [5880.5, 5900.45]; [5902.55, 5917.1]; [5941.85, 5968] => -1.36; 3.68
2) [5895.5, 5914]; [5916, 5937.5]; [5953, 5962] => -1.11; 3.98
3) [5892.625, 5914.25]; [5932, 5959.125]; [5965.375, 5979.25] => -1.00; 4.06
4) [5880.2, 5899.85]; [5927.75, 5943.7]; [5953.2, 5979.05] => -1.14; 3.89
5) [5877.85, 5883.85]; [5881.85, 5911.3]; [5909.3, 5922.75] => 3.30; 4.1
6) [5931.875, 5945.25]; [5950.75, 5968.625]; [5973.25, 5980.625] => 0.21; 4.23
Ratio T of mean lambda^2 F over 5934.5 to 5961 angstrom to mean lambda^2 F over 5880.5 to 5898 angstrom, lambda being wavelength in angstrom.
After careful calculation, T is 1.26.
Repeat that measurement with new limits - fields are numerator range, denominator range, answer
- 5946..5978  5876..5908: 1.16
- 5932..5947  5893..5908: 1.17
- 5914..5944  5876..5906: 1.15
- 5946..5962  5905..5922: 1.03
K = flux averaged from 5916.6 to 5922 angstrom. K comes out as 4.22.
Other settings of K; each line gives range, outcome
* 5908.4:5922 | 4.11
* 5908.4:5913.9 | 4.06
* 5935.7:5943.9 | 4.14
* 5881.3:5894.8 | 3.47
